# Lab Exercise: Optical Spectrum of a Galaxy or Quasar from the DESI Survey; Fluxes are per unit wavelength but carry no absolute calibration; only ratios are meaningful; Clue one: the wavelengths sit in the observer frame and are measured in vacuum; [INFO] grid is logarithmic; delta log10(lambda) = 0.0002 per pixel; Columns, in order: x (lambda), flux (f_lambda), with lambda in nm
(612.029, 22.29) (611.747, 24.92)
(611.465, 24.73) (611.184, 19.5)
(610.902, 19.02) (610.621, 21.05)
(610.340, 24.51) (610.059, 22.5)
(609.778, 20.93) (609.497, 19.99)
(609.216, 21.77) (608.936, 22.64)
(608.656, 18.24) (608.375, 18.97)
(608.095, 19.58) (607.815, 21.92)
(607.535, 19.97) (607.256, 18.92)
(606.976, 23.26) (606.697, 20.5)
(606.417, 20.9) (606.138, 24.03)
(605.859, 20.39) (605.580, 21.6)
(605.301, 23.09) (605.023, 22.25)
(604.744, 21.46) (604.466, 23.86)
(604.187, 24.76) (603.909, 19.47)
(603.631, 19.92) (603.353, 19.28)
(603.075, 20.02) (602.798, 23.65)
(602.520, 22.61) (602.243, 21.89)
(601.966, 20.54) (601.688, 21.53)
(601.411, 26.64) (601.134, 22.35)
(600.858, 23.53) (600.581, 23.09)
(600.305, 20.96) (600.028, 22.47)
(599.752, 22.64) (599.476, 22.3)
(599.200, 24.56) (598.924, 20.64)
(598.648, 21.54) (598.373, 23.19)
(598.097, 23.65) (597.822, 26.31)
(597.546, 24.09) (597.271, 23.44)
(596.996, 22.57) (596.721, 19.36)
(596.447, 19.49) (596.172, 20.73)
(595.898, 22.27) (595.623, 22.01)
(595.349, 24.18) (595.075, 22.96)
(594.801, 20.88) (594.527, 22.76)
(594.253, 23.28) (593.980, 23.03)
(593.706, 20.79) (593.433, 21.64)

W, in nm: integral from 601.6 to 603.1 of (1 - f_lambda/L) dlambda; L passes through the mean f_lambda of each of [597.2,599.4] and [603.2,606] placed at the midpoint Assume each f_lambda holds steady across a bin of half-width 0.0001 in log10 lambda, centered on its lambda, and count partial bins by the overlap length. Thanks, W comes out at 0.027 nm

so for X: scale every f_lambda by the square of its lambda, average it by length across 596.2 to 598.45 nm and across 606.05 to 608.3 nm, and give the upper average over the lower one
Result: 0.96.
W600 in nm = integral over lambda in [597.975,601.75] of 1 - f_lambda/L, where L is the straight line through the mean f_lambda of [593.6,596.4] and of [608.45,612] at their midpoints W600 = -0.14 nm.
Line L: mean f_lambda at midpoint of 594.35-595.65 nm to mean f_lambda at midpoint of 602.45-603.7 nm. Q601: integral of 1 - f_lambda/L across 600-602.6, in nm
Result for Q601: -0.139 nm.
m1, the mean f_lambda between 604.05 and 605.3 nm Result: 23.1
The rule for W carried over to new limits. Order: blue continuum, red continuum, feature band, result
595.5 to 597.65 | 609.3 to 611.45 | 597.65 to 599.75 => -0.15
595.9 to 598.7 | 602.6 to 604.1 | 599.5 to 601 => -0.06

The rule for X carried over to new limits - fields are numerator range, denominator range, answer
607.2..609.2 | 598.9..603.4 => 0.92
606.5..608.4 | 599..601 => 0.93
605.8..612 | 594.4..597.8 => 1.00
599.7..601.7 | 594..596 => 1.04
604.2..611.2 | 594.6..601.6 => 0.97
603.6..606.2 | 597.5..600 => 0.98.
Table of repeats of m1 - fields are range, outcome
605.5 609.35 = 20.9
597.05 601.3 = 23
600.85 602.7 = 22.7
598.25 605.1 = 22.2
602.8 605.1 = 21.5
